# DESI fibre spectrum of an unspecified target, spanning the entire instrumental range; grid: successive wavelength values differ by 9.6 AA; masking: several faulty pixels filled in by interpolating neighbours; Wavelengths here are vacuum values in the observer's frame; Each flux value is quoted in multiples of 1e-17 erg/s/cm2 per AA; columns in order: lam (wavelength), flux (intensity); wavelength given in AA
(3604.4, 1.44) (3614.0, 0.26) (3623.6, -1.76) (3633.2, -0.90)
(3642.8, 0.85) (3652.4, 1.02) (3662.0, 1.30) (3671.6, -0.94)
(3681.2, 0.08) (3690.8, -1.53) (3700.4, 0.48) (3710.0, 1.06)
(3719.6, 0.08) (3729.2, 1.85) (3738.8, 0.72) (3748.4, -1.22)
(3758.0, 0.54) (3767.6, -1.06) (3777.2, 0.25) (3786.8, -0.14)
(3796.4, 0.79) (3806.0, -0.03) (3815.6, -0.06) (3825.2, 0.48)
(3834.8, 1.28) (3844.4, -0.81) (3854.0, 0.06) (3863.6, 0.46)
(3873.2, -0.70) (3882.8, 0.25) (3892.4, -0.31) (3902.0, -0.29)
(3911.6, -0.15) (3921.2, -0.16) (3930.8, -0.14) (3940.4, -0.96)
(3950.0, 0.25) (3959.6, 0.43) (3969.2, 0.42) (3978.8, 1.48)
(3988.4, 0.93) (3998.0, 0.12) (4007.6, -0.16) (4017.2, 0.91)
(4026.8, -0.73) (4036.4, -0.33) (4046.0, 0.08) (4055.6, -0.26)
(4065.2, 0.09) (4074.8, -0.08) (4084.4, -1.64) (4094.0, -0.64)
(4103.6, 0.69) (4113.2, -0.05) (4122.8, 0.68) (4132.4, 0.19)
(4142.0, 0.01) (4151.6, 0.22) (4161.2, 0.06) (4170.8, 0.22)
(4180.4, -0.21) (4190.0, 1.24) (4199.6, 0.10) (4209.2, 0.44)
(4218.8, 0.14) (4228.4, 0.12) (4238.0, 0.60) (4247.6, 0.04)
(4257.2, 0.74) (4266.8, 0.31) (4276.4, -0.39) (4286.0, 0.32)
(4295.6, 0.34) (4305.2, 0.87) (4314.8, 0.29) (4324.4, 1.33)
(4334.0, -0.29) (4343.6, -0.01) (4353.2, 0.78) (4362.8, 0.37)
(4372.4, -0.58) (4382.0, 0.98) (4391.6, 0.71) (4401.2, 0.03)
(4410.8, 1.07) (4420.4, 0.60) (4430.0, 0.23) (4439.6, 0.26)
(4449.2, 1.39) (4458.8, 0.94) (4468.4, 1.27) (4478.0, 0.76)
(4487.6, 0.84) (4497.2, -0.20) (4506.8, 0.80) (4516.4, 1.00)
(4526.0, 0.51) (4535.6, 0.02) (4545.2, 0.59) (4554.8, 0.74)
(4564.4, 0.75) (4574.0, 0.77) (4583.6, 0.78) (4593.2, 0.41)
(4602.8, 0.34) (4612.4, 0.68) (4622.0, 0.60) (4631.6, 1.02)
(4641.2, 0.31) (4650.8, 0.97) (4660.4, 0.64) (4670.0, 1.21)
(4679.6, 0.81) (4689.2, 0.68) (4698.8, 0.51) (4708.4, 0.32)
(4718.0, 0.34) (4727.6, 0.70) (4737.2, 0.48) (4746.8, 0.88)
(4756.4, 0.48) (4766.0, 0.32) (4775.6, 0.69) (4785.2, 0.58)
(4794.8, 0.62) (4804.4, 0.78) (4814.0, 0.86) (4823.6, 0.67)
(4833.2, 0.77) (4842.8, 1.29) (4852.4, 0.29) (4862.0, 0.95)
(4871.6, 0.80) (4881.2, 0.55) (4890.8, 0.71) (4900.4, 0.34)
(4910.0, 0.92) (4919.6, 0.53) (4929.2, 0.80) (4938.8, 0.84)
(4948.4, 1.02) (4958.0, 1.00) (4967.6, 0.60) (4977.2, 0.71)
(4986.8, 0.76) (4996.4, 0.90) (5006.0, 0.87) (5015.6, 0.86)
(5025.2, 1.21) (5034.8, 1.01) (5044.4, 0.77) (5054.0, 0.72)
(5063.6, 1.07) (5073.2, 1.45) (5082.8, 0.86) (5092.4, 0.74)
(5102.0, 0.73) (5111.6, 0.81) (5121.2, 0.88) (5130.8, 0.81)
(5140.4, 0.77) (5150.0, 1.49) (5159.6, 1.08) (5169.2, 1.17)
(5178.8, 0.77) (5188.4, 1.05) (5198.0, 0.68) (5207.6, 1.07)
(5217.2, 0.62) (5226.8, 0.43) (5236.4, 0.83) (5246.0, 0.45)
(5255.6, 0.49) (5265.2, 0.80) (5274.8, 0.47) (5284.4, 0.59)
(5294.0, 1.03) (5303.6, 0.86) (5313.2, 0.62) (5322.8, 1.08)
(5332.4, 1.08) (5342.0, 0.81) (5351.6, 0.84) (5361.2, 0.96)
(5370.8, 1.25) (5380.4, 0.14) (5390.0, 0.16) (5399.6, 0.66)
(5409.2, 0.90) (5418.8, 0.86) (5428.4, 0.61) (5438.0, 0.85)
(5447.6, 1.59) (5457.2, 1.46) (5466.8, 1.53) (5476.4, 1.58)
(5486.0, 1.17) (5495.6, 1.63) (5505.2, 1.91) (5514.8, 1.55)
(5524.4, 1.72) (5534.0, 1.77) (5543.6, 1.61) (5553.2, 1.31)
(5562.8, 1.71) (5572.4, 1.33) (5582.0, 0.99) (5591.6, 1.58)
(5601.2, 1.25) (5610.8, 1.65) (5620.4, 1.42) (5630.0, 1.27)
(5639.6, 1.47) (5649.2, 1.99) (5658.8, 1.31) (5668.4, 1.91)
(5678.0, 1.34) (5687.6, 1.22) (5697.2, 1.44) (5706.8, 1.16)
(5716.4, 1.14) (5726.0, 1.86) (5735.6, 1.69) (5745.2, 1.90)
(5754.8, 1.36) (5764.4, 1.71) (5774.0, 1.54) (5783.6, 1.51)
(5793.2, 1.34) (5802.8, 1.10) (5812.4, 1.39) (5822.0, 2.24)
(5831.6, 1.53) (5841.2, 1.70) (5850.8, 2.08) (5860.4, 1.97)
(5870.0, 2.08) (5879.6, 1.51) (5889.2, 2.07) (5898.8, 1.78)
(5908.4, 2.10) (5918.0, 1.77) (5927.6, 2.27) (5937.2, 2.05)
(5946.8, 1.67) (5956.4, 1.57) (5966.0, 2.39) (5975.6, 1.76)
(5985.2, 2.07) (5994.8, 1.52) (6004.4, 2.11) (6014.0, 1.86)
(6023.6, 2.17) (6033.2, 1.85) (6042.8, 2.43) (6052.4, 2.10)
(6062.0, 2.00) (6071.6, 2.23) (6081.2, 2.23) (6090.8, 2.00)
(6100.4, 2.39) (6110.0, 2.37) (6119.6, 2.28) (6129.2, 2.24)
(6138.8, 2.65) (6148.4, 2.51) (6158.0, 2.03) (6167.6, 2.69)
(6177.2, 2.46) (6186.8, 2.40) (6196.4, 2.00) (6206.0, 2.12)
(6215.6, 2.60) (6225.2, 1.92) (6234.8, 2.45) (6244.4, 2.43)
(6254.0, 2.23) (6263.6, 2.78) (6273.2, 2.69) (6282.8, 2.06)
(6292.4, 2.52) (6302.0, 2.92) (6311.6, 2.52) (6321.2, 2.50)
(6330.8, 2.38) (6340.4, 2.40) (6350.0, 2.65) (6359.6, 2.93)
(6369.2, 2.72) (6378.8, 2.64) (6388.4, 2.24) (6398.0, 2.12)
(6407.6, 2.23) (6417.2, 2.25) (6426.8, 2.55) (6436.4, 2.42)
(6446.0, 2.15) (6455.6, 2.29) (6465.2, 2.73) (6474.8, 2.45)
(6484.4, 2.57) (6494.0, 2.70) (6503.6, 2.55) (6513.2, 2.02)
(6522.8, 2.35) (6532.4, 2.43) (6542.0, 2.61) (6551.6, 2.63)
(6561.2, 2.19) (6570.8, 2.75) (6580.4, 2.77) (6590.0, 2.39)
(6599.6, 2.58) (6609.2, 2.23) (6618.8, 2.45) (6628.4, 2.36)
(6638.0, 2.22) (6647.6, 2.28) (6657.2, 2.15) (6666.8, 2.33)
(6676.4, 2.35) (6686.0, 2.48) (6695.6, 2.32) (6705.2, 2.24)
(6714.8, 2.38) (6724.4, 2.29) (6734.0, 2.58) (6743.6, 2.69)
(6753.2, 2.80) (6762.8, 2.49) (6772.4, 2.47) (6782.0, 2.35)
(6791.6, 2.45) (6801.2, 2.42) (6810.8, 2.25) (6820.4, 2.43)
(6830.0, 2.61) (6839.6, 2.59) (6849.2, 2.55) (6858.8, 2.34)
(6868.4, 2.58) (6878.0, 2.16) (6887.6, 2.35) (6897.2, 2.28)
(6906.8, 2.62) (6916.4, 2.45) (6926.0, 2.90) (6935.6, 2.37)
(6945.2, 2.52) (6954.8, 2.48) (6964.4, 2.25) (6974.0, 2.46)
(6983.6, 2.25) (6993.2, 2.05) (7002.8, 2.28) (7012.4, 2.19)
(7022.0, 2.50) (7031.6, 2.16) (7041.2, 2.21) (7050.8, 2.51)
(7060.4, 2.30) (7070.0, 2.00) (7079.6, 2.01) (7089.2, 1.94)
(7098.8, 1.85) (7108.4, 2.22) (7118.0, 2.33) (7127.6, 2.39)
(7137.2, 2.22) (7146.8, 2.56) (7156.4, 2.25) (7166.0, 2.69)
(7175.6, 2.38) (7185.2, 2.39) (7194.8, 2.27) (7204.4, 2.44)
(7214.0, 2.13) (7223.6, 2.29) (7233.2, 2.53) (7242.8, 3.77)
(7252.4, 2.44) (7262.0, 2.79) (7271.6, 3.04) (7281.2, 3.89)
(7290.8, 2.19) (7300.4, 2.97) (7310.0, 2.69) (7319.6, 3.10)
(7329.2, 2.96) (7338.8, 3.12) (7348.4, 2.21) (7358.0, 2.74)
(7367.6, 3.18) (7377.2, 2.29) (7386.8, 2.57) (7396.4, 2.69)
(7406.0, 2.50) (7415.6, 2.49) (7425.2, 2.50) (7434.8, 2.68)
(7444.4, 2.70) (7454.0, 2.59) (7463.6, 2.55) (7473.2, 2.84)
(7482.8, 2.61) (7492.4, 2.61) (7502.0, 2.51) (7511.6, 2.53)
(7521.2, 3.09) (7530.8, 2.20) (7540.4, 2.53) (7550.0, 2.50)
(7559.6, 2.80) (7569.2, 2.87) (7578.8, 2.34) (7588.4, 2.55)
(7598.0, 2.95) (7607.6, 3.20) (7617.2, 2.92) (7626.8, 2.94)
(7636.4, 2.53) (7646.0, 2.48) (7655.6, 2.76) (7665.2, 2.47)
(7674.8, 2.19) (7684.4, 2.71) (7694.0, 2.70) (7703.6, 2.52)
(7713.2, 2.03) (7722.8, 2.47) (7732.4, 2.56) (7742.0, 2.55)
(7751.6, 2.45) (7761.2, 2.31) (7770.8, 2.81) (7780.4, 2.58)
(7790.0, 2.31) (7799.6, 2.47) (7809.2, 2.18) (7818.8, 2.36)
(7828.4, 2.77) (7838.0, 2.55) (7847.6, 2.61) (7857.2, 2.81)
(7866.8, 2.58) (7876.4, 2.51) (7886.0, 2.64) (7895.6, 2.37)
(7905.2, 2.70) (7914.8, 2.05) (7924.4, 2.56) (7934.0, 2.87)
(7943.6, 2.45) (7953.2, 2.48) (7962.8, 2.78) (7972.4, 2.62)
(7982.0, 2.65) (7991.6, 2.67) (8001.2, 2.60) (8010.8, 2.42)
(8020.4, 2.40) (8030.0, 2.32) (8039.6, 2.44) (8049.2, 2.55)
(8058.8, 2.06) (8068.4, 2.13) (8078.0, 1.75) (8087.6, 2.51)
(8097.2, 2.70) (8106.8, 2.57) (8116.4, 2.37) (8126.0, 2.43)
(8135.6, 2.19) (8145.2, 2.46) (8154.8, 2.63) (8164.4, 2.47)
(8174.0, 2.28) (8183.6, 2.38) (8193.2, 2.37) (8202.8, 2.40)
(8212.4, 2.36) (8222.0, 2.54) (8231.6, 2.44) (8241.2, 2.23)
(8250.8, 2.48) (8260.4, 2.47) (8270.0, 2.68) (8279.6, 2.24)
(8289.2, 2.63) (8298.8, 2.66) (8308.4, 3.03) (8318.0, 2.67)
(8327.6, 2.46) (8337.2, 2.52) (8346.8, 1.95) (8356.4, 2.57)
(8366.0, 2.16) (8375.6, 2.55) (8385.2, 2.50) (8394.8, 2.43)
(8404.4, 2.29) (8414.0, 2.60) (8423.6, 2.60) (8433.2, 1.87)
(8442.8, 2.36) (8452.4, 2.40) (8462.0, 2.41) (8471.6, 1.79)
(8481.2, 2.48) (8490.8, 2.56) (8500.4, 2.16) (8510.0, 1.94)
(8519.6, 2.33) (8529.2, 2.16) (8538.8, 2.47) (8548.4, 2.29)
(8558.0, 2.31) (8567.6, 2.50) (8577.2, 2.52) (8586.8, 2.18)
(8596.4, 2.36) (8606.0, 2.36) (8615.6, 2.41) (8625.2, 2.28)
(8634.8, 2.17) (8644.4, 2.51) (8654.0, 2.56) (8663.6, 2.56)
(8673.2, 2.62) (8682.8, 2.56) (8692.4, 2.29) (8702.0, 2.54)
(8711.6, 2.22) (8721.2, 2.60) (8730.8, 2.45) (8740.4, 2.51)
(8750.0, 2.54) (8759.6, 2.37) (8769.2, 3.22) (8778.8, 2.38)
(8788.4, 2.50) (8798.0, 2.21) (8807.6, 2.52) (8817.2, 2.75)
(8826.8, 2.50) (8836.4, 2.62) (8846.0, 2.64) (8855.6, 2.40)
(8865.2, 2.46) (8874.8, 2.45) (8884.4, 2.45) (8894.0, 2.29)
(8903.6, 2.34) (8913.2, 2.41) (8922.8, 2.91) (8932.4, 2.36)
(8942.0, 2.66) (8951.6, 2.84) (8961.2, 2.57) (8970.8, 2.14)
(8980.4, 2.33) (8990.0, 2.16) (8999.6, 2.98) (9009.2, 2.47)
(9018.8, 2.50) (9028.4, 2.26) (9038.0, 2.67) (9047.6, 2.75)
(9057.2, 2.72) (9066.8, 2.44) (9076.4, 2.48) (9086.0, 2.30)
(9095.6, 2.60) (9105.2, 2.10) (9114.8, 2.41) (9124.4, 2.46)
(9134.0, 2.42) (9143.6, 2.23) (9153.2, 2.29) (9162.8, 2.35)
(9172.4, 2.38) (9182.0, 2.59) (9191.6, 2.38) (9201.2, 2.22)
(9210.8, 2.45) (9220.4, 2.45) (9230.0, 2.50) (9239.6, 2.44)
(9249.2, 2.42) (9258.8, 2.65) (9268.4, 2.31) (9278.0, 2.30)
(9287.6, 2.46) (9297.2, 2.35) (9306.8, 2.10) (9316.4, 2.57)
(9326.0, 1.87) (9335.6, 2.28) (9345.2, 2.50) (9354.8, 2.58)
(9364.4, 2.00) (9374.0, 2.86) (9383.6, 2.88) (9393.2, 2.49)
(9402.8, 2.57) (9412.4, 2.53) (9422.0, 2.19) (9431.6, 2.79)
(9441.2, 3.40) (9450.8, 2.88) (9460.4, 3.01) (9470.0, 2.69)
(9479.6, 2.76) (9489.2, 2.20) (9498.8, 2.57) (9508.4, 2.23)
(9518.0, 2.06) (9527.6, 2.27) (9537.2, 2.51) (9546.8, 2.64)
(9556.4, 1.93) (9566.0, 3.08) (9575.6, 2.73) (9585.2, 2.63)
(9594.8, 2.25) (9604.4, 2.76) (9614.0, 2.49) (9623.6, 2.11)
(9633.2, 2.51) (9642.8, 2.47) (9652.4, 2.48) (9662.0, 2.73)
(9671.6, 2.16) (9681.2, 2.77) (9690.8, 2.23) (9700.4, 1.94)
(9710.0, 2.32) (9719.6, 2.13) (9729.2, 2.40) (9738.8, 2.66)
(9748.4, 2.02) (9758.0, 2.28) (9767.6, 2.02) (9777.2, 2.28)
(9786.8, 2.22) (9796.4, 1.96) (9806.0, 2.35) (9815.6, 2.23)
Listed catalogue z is 0.368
